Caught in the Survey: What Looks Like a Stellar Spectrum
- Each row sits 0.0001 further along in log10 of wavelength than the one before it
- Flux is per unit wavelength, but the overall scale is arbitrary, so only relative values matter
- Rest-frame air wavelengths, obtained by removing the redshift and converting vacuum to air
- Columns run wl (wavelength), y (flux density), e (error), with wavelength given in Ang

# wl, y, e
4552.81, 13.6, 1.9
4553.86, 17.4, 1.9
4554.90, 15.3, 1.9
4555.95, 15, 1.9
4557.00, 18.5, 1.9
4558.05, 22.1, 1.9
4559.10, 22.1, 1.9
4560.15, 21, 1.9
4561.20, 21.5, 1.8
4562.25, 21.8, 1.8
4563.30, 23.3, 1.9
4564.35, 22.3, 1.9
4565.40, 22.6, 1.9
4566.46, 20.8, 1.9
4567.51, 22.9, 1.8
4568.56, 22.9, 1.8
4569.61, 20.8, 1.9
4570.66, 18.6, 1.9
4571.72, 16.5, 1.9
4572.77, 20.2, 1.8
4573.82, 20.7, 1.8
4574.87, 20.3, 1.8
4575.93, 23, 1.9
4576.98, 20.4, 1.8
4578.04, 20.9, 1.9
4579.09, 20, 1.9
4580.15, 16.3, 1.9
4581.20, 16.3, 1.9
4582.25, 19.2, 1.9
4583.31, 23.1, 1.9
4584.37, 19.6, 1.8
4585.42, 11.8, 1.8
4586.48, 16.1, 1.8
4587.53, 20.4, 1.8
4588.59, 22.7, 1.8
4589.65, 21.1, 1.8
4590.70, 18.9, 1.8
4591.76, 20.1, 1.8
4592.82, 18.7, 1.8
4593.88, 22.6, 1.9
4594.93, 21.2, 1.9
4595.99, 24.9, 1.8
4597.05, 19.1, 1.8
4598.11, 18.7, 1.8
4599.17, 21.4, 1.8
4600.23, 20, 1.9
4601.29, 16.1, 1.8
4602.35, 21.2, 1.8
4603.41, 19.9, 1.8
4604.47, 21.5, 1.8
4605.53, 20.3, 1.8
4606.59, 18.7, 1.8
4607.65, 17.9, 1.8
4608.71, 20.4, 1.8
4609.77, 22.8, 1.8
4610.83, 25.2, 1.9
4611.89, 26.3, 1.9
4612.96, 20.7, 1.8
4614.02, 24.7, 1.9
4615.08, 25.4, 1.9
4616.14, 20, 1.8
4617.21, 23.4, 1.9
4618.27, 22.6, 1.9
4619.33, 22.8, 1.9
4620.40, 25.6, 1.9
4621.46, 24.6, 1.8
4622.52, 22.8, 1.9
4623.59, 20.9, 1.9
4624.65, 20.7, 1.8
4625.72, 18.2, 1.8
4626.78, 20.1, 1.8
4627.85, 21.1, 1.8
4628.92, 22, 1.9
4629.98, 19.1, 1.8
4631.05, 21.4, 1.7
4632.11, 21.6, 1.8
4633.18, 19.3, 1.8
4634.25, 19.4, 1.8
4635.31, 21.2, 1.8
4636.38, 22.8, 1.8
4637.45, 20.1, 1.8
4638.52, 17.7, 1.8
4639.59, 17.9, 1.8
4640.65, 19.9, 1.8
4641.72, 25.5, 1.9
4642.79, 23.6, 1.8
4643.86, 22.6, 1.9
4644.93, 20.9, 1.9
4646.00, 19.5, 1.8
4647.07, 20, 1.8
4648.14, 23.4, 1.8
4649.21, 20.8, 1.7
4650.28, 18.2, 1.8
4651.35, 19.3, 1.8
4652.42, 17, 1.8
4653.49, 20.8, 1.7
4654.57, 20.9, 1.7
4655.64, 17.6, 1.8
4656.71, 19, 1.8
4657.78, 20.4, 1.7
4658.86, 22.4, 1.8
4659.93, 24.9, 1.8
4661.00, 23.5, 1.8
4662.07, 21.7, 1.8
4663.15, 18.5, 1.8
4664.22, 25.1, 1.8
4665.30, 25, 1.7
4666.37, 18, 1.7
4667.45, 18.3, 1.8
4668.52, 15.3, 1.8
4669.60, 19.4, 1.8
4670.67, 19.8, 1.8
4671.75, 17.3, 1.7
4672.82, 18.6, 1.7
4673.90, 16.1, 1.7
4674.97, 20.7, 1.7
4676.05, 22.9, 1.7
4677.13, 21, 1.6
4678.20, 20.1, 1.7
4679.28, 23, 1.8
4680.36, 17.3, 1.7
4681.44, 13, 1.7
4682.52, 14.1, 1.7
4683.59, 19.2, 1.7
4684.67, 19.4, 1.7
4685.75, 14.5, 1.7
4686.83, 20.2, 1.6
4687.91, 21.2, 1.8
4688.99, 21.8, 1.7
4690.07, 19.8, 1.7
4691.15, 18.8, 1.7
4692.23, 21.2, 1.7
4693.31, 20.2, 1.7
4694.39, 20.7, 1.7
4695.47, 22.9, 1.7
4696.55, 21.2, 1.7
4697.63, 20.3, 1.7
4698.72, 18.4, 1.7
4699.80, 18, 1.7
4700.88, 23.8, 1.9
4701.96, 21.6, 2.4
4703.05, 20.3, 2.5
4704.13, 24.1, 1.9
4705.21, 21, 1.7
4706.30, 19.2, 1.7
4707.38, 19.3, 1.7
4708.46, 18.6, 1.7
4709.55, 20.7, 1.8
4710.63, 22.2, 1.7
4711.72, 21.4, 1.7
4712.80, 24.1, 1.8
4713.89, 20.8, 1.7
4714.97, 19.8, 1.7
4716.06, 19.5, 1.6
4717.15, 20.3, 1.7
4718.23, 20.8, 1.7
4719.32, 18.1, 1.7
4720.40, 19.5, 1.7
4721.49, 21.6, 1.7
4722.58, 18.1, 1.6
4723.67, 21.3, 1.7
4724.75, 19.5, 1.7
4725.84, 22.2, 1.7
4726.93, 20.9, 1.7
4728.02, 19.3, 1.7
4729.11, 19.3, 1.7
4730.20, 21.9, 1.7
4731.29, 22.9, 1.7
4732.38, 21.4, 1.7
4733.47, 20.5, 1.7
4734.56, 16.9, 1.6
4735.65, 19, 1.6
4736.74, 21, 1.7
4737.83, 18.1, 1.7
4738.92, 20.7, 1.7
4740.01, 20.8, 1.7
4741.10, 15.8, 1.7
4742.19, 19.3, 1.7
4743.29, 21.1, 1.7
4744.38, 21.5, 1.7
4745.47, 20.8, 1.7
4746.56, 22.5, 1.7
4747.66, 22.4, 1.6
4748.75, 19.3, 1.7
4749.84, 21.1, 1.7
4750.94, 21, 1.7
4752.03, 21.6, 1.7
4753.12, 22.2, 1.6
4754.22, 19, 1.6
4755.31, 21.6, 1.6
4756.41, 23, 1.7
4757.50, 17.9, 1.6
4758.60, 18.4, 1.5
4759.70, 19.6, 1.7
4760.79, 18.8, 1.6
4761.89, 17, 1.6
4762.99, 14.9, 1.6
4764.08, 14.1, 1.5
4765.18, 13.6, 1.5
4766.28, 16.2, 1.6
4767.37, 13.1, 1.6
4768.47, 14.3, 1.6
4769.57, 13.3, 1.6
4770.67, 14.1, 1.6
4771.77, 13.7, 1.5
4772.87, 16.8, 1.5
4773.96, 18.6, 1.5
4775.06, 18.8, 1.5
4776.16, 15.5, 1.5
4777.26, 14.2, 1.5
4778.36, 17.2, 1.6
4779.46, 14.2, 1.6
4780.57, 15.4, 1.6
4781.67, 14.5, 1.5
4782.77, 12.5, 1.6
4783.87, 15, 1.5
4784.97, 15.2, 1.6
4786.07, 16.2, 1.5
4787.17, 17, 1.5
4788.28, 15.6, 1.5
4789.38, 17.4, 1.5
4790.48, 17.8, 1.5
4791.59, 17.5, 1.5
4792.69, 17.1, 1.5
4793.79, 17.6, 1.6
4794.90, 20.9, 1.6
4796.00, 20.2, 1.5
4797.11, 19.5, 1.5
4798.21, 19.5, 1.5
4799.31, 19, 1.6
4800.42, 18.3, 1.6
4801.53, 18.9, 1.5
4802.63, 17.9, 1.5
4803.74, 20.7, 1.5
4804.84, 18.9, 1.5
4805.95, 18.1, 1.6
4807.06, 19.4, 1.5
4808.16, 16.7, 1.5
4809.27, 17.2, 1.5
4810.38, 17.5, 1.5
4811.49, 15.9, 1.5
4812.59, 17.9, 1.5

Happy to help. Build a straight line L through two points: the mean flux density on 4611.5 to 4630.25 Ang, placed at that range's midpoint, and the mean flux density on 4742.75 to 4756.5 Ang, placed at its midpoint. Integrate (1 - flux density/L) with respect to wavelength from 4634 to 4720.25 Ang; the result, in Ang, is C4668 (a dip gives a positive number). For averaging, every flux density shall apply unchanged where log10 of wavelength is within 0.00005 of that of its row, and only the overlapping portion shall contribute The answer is 6.4 Ang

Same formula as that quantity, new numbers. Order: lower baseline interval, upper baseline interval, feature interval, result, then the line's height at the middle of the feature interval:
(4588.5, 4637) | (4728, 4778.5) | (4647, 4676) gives 0.3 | 20.4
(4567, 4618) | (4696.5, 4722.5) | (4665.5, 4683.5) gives 1.7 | 20.5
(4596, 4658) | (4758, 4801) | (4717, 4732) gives -1.9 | 18.1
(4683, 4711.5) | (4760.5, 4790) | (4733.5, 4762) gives -4.9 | 17.2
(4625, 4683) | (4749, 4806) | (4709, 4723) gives -1.3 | 18.8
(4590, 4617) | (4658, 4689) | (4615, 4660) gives -1.3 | 20.4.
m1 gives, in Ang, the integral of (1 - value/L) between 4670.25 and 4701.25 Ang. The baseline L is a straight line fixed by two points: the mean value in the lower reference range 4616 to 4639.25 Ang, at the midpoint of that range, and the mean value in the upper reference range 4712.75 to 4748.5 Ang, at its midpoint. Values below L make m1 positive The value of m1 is 1.8 Ang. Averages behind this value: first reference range 21.2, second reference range 20.3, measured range 19.5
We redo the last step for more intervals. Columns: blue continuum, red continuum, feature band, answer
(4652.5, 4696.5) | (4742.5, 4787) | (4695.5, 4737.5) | -3.93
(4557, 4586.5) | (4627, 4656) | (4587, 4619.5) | -1.39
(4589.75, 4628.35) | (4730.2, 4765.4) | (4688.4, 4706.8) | -0.43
